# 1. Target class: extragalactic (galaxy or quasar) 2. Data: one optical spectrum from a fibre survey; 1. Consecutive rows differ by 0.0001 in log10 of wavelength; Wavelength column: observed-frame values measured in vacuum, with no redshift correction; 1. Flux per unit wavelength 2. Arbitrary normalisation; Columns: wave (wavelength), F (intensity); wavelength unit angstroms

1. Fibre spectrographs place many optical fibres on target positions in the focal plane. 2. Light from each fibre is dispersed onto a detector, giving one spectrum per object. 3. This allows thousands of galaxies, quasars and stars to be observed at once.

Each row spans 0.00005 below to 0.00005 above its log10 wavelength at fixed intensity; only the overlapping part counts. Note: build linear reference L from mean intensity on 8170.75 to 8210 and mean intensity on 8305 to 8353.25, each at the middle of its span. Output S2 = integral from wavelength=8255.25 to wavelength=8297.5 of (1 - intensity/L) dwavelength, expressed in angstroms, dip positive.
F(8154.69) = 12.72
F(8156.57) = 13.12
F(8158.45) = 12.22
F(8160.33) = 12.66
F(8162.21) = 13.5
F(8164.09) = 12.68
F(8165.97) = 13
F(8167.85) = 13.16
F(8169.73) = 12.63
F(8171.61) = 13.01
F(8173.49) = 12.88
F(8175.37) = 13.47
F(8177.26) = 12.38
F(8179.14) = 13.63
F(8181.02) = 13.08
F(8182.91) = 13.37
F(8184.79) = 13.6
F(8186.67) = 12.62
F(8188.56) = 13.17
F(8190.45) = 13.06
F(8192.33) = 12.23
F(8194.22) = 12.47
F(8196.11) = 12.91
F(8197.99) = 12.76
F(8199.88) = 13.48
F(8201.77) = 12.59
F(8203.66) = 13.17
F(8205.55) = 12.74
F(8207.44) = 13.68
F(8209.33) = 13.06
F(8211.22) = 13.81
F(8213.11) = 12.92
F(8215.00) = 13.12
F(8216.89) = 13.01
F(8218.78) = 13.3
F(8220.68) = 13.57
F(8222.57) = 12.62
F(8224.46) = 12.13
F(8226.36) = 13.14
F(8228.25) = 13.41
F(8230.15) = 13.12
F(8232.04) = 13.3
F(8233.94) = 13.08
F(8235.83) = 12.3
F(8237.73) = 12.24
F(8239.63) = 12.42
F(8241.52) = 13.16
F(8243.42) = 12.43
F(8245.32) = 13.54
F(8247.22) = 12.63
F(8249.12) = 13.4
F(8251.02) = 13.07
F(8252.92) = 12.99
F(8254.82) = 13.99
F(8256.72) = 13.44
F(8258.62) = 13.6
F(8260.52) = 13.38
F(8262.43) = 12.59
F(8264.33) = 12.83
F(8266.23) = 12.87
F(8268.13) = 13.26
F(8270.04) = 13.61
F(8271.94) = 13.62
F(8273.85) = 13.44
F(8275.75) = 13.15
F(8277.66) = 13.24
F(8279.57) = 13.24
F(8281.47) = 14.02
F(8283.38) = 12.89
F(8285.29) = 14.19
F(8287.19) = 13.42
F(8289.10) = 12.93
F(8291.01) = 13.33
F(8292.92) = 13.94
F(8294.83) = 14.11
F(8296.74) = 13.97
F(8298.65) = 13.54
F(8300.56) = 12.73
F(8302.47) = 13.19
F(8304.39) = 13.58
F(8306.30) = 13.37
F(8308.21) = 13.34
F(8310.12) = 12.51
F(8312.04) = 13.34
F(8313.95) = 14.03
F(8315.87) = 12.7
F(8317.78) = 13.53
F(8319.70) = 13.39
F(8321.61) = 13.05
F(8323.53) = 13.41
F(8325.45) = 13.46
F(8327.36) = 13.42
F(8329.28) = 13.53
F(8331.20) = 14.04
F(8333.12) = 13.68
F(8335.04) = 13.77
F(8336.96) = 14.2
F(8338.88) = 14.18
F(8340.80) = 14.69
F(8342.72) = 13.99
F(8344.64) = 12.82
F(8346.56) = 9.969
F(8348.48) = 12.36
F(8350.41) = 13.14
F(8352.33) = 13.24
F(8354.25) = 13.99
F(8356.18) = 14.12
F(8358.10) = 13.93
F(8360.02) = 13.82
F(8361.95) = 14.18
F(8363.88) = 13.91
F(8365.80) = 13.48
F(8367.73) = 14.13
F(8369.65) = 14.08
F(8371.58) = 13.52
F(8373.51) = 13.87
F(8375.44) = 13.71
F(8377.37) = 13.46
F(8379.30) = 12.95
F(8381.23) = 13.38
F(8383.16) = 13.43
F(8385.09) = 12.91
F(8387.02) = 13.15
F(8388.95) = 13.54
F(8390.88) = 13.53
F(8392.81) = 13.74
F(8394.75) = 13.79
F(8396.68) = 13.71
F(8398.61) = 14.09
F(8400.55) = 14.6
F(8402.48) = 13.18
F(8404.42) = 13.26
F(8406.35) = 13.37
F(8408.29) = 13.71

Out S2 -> -0.7 angstroms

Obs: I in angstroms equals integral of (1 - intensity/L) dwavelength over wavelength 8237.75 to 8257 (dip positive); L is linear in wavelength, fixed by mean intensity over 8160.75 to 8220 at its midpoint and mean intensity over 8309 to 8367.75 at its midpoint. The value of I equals 0.2 angstroms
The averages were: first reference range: 13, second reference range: 13.5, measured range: 13.1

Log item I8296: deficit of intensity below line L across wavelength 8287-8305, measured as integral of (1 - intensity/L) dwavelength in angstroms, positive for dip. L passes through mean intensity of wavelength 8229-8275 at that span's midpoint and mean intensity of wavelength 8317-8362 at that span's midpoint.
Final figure -0.2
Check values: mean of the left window 13.1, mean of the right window 13.5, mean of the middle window 13.5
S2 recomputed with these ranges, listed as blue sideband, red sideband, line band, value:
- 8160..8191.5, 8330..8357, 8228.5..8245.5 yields 0.5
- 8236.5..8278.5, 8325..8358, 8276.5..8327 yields -0.4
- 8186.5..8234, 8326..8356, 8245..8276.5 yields -0.2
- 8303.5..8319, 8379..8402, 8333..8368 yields -0.3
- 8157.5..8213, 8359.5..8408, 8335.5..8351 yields 0.4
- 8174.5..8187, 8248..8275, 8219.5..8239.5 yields 0.6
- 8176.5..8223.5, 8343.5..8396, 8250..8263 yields -0.1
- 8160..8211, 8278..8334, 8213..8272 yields 0.7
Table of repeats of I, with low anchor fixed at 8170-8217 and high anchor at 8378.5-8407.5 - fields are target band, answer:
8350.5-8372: -0.6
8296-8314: 0.0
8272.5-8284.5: -0.1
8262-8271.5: 0.1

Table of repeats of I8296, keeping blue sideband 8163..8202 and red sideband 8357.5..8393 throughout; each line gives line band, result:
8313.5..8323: 0.1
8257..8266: 0.1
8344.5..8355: 0.8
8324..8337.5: -0.2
